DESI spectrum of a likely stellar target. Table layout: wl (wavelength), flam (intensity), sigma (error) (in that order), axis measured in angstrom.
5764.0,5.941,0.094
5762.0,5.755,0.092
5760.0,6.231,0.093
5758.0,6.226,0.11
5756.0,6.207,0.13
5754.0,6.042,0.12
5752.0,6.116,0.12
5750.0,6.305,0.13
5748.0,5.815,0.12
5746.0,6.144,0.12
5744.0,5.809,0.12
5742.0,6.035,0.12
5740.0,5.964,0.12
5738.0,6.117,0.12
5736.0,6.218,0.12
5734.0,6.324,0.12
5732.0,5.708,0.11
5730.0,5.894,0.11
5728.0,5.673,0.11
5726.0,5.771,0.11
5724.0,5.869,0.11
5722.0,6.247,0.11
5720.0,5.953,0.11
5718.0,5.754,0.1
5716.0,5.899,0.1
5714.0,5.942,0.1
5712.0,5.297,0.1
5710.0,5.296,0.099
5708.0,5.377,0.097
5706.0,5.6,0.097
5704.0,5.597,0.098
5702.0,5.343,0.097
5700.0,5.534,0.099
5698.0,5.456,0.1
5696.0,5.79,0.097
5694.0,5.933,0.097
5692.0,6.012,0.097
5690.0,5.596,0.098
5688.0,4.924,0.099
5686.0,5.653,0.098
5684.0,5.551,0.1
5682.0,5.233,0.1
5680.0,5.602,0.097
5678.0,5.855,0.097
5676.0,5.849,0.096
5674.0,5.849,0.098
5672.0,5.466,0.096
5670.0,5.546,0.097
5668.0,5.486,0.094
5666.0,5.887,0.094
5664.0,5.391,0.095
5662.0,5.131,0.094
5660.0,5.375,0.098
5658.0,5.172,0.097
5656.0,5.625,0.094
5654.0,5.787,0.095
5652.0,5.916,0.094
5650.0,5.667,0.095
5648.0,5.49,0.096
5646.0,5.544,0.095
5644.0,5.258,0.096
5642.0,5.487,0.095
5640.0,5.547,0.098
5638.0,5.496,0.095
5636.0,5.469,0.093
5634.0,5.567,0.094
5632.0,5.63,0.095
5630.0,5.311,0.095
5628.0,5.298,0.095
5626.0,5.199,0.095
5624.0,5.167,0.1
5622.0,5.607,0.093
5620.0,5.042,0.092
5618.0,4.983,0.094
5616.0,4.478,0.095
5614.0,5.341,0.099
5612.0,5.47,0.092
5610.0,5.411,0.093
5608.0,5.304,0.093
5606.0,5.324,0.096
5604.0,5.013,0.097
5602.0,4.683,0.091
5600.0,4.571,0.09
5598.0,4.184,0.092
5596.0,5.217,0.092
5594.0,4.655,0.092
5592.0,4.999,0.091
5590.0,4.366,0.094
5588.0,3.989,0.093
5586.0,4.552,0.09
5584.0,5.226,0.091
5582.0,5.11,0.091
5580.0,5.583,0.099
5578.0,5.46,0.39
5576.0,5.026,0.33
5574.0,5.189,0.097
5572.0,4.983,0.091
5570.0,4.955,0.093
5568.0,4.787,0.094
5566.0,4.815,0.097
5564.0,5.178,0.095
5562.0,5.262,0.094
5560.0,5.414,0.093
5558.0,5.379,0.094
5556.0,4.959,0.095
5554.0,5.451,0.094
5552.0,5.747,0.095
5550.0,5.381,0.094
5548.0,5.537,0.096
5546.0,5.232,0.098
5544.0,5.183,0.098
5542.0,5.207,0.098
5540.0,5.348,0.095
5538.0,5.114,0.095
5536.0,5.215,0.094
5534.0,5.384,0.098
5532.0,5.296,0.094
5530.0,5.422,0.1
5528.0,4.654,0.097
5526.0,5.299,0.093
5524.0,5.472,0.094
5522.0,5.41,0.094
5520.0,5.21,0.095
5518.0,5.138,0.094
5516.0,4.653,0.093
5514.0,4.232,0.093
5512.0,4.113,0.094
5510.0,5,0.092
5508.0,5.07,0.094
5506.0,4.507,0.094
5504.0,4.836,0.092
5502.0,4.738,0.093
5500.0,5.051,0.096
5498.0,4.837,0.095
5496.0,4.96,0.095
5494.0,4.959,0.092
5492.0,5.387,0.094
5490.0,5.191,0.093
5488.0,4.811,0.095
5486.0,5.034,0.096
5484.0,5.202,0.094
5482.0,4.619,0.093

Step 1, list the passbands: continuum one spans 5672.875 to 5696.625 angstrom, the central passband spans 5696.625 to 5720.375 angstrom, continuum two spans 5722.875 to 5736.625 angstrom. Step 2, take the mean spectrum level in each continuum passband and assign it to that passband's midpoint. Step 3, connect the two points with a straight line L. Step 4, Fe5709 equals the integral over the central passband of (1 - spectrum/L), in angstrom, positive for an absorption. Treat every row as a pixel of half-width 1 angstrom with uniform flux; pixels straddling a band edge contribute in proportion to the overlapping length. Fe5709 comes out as 0.87 angstrom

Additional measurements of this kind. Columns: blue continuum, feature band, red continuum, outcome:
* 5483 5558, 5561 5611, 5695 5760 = 3.6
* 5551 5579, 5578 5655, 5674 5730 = 2.6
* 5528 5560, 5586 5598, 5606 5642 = 1.6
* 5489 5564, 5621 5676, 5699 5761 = 0.7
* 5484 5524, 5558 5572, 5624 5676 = 0.2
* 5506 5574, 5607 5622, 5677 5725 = 0.5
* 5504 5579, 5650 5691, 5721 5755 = 1.1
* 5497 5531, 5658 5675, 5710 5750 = 0.4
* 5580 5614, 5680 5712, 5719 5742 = 1.0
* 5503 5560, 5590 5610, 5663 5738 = 1.8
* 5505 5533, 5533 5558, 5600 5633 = -1.5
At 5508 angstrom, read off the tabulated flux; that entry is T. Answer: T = 5.07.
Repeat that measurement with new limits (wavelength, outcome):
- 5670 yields 5.546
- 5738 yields 6.117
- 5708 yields 5.377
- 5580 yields 5.583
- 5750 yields 6.305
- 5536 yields 5.215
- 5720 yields 5.953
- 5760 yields 6.231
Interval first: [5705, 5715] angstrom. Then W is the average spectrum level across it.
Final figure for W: 5.5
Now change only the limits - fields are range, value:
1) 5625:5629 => 5.25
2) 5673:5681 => 5.79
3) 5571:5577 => 5.07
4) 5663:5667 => 5.64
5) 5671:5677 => 5.72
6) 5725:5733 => 5.76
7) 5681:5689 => 5.34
